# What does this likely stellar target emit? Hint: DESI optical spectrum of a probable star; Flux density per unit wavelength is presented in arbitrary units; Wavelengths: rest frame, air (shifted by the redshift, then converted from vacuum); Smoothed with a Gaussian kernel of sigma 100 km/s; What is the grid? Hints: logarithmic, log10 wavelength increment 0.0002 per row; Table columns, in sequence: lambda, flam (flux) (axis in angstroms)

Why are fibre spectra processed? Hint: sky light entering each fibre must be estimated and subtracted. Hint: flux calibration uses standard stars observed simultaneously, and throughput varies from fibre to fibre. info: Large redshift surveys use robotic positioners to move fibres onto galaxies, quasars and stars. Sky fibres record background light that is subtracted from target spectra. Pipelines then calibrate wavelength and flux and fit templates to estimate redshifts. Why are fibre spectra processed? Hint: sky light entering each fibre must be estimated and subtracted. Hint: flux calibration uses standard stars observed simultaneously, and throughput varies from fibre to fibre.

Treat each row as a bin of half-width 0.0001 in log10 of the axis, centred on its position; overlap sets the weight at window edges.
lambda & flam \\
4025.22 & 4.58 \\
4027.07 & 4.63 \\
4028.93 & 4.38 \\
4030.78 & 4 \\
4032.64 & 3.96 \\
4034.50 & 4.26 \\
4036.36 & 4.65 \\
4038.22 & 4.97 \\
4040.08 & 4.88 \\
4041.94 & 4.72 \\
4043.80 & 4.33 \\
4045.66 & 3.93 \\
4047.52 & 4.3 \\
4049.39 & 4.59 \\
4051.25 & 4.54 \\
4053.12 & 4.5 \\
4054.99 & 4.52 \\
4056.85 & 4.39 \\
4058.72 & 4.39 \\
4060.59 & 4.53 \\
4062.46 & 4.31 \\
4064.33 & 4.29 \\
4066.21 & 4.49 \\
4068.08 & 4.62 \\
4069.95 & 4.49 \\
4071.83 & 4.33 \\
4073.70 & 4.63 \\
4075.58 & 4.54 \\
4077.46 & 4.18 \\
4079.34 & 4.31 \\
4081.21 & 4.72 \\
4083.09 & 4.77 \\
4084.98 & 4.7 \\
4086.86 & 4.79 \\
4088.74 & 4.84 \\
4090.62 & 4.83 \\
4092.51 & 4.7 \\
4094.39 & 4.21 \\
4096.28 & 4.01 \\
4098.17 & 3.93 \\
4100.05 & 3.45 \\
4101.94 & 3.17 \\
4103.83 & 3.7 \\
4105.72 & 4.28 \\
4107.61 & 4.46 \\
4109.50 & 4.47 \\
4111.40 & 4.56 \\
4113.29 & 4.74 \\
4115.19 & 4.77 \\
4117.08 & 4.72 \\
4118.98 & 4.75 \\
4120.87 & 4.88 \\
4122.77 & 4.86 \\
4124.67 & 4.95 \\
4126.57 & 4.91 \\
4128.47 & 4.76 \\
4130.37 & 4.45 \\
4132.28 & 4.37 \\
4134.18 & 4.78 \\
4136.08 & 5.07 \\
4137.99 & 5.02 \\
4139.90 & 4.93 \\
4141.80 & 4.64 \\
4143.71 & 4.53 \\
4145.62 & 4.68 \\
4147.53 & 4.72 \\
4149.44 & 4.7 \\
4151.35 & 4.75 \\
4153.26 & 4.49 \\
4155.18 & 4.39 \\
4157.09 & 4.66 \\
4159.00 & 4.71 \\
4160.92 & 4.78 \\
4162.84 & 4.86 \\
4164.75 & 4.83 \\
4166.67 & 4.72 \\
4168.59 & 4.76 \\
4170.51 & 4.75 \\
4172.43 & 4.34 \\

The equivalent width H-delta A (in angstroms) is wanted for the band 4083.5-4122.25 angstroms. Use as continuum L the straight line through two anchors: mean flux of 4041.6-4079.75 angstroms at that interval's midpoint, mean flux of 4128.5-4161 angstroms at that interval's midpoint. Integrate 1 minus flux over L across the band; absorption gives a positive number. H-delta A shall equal 1.24 angstroms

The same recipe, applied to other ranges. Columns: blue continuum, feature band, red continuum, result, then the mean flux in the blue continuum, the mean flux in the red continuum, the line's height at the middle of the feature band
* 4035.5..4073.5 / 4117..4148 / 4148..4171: -0.8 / 4.49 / 4.7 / 4.65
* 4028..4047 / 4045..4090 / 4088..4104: -2.6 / 4.41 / 4.1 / 4.25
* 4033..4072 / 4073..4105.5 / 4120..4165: 1.8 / 4.47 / 4.74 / 4.58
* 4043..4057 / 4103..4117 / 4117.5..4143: 0.7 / 4.39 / 4.79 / 4.69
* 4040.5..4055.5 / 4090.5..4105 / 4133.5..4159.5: 2.0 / 4.44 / 4.72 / 4.58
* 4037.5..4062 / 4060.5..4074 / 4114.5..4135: 0.3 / 4.5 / 4.75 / 4.56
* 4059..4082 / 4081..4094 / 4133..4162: -0.7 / 4.45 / 4.72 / 4.51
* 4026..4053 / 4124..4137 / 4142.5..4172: -0.3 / 4.44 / 4.68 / 4.63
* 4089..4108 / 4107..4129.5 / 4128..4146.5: -1.7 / 4.09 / 4.72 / 4.41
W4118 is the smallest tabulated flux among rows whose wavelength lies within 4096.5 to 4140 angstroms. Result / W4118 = 3.17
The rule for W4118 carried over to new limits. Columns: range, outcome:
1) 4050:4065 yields 4.29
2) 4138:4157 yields 4.39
